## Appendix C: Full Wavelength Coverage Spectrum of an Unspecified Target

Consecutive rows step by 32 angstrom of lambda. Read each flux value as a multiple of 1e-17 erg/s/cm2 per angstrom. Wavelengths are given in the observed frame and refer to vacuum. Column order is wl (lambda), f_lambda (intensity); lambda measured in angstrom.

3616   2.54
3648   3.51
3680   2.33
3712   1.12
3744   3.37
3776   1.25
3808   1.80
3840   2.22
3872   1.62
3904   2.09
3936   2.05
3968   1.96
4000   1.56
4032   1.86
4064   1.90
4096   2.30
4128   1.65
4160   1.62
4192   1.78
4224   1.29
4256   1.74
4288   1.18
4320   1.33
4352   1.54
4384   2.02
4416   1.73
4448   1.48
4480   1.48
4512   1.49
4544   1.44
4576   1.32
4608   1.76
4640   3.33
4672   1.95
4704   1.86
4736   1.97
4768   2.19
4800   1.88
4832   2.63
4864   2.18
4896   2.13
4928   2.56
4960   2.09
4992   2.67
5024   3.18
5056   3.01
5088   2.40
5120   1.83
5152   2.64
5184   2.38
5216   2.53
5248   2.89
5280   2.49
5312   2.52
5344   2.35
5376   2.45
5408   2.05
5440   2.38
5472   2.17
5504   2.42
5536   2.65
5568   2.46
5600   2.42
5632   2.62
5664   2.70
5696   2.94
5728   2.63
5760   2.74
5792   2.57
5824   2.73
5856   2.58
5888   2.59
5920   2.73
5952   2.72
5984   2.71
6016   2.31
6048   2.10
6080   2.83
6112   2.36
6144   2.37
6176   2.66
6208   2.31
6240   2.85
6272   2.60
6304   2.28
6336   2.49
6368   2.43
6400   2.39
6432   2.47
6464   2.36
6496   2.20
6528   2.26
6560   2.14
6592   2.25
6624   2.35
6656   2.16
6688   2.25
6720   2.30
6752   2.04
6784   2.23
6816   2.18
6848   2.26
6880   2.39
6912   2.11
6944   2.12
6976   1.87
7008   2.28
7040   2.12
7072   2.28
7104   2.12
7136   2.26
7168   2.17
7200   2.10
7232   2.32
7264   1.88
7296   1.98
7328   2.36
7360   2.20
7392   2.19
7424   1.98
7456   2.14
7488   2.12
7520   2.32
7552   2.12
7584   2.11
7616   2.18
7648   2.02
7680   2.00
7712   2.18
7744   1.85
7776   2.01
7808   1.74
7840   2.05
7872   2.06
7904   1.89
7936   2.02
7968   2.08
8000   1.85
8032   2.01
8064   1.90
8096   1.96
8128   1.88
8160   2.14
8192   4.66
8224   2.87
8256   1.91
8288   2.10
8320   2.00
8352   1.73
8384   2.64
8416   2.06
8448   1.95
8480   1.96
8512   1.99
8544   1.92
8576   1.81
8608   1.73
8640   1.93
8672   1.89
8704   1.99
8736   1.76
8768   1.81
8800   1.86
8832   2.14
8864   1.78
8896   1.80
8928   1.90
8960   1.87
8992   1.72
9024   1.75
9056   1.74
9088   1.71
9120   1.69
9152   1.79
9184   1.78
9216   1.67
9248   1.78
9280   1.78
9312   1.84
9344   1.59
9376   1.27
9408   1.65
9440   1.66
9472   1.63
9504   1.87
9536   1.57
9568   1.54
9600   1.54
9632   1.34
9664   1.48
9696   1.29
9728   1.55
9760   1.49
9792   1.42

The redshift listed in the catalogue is 0.248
